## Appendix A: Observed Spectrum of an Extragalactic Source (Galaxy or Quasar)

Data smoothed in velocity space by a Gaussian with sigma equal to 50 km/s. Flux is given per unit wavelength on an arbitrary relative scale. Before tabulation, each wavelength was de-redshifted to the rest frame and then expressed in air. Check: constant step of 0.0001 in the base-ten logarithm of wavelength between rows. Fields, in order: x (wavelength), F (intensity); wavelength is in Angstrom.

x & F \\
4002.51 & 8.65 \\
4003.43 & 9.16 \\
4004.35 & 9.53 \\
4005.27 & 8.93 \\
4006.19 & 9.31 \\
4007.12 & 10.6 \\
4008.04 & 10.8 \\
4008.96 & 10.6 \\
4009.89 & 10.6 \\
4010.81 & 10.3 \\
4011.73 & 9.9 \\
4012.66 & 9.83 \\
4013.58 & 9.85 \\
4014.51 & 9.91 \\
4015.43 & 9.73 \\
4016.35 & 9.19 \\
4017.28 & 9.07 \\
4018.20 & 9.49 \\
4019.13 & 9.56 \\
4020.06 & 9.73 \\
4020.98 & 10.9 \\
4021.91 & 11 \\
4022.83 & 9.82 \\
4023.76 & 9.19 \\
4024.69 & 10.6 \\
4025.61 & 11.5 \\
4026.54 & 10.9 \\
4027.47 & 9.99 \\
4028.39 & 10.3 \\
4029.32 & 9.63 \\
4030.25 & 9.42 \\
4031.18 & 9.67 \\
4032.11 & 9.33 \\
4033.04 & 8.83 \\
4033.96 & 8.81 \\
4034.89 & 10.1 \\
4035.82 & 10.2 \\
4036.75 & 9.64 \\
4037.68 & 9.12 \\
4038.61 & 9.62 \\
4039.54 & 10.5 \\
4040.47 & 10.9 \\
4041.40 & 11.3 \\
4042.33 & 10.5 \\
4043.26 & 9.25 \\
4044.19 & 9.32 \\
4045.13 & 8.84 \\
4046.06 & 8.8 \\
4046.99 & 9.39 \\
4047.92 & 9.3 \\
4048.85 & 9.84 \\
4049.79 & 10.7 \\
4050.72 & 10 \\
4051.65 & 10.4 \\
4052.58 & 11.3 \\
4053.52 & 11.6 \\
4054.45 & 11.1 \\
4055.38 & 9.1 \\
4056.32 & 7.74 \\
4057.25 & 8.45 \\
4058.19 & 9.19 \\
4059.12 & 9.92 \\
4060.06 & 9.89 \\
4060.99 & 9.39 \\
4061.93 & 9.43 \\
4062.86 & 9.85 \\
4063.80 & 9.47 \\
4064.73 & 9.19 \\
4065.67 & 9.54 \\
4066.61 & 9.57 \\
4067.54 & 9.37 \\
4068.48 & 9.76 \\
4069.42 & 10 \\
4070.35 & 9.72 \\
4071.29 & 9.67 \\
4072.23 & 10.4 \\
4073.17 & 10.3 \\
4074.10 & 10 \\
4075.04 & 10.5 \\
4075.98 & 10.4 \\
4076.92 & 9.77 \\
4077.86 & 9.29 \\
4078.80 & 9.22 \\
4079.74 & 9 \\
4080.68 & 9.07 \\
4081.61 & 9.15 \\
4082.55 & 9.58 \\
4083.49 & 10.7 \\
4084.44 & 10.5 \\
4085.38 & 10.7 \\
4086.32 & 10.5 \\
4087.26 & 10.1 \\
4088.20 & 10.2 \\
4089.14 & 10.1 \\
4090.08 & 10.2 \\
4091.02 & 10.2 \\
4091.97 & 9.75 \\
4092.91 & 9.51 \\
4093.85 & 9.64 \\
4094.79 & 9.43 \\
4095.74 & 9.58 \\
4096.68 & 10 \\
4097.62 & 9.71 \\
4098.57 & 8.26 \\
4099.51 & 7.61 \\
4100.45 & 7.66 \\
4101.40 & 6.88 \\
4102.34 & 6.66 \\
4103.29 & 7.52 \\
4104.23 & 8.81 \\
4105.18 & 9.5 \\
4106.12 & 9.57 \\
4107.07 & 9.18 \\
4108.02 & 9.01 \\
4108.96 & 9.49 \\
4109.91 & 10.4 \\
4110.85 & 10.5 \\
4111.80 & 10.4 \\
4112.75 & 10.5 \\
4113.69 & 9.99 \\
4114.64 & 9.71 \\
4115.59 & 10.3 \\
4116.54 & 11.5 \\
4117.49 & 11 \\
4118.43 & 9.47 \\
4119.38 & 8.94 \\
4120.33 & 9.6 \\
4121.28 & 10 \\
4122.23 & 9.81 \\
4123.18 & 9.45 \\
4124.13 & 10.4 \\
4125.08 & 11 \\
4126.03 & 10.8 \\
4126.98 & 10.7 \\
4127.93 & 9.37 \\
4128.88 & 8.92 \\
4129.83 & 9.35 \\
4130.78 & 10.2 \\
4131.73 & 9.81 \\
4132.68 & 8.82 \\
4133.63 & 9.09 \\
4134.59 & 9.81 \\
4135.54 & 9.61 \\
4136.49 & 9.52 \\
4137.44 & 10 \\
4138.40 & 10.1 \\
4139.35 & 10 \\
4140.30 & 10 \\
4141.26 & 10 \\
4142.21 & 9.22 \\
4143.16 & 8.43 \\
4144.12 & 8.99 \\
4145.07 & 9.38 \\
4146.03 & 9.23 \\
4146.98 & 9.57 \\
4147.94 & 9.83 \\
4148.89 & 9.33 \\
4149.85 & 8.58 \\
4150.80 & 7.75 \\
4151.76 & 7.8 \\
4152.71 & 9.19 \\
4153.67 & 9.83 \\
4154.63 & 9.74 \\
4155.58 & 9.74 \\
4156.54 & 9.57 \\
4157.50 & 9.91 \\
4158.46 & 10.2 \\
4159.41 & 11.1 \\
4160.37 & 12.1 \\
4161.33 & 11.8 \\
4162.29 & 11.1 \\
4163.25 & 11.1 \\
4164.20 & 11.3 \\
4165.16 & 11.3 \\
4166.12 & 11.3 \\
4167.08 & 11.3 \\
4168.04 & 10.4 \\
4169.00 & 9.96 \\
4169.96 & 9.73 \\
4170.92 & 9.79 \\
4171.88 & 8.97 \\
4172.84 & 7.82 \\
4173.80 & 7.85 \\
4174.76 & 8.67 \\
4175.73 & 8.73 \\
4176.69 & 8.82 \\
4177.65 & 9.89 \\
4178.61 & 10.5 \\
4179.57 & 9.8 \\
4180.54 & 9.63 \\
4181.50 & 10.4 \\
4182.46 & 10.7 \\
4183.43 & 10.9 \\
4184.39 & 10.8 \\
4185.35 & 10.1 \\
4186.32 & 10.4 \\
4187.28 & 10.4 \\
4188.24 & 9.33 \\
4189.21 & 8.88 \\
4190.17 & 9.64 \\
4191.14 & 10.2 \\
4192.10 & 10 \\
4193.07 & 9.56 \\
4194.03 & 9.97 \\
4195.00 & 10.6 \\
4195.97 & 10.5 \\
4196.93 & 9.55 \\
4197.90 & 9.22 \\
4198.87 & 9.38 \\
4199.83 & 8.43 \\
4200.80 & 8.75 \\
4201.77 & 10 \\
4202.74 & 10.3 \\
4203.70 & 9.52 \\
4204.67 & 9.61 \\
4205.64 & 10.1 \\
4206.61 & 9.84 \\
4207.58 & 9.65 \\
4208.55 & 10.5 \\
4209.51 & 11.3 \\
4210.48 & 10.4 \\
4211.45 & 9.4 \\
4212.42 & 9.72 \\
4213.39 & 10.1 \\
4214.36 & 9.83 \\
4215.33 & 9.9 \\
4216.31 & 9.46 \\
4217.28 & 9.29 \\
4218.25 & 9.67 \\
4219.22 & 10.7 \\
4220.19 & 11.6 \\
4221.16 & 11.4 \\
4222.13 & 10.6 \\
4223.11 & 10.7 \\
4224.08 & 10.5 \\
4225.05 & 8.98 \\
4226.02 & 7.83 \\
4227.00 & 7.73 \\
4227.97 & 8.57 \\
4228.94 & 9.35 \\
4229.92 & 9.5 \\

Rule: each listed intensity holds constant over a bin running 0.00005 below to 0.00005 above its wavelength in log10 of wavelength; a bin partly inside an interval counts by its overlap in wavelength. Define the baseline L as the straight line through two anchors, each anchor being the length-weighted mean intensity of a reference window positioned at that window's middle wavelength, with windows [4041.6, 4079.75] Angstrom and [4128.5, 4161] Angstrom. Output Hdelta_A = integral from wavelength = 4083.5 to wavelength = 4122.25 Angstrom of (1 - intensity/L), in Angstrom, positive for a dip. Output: 0.3 Angstrom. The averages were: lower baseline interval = 9.74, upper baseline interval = 9.56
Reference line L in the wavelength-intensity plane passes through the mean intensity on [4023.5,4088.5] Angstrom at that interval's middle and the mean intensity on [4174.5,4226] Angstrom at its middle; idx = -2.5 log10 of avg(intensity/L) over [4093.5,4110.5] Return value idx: 0.120 mag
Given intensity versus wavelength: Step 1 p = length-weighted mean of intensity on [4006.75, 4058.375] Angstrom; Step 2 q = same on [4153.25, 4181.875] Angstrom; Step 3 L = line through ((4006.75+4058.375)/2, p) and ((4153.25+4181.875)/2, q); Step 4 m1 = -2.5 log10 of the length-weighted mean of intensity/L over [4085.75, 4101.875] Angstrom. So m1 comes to 0.068 mag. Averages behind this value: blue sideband 9.92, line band 9.38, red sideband 10.1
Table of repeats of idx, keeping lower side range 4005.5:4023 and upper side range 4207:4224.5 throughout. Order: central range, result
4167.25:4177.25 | 0.119 mag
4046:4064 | 0.031 mag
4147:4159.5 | 0.088 mag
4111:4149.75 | 0.039 mag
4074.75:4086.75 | 0.025 mag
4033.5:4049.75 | 0.031 mag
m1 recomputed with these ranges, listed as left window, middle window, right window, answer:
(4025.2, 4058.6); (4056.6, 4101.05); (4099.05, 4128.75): 0.01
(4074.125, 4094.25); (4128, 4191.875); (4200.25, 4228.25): 0.01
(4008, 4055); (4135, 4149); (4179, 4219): 0.04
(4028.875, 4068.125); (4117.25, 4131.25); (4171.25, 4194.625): -0.03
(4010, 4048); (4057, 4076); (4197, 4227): 0.02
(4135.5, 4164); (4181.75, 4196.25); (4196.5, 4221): -0.03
